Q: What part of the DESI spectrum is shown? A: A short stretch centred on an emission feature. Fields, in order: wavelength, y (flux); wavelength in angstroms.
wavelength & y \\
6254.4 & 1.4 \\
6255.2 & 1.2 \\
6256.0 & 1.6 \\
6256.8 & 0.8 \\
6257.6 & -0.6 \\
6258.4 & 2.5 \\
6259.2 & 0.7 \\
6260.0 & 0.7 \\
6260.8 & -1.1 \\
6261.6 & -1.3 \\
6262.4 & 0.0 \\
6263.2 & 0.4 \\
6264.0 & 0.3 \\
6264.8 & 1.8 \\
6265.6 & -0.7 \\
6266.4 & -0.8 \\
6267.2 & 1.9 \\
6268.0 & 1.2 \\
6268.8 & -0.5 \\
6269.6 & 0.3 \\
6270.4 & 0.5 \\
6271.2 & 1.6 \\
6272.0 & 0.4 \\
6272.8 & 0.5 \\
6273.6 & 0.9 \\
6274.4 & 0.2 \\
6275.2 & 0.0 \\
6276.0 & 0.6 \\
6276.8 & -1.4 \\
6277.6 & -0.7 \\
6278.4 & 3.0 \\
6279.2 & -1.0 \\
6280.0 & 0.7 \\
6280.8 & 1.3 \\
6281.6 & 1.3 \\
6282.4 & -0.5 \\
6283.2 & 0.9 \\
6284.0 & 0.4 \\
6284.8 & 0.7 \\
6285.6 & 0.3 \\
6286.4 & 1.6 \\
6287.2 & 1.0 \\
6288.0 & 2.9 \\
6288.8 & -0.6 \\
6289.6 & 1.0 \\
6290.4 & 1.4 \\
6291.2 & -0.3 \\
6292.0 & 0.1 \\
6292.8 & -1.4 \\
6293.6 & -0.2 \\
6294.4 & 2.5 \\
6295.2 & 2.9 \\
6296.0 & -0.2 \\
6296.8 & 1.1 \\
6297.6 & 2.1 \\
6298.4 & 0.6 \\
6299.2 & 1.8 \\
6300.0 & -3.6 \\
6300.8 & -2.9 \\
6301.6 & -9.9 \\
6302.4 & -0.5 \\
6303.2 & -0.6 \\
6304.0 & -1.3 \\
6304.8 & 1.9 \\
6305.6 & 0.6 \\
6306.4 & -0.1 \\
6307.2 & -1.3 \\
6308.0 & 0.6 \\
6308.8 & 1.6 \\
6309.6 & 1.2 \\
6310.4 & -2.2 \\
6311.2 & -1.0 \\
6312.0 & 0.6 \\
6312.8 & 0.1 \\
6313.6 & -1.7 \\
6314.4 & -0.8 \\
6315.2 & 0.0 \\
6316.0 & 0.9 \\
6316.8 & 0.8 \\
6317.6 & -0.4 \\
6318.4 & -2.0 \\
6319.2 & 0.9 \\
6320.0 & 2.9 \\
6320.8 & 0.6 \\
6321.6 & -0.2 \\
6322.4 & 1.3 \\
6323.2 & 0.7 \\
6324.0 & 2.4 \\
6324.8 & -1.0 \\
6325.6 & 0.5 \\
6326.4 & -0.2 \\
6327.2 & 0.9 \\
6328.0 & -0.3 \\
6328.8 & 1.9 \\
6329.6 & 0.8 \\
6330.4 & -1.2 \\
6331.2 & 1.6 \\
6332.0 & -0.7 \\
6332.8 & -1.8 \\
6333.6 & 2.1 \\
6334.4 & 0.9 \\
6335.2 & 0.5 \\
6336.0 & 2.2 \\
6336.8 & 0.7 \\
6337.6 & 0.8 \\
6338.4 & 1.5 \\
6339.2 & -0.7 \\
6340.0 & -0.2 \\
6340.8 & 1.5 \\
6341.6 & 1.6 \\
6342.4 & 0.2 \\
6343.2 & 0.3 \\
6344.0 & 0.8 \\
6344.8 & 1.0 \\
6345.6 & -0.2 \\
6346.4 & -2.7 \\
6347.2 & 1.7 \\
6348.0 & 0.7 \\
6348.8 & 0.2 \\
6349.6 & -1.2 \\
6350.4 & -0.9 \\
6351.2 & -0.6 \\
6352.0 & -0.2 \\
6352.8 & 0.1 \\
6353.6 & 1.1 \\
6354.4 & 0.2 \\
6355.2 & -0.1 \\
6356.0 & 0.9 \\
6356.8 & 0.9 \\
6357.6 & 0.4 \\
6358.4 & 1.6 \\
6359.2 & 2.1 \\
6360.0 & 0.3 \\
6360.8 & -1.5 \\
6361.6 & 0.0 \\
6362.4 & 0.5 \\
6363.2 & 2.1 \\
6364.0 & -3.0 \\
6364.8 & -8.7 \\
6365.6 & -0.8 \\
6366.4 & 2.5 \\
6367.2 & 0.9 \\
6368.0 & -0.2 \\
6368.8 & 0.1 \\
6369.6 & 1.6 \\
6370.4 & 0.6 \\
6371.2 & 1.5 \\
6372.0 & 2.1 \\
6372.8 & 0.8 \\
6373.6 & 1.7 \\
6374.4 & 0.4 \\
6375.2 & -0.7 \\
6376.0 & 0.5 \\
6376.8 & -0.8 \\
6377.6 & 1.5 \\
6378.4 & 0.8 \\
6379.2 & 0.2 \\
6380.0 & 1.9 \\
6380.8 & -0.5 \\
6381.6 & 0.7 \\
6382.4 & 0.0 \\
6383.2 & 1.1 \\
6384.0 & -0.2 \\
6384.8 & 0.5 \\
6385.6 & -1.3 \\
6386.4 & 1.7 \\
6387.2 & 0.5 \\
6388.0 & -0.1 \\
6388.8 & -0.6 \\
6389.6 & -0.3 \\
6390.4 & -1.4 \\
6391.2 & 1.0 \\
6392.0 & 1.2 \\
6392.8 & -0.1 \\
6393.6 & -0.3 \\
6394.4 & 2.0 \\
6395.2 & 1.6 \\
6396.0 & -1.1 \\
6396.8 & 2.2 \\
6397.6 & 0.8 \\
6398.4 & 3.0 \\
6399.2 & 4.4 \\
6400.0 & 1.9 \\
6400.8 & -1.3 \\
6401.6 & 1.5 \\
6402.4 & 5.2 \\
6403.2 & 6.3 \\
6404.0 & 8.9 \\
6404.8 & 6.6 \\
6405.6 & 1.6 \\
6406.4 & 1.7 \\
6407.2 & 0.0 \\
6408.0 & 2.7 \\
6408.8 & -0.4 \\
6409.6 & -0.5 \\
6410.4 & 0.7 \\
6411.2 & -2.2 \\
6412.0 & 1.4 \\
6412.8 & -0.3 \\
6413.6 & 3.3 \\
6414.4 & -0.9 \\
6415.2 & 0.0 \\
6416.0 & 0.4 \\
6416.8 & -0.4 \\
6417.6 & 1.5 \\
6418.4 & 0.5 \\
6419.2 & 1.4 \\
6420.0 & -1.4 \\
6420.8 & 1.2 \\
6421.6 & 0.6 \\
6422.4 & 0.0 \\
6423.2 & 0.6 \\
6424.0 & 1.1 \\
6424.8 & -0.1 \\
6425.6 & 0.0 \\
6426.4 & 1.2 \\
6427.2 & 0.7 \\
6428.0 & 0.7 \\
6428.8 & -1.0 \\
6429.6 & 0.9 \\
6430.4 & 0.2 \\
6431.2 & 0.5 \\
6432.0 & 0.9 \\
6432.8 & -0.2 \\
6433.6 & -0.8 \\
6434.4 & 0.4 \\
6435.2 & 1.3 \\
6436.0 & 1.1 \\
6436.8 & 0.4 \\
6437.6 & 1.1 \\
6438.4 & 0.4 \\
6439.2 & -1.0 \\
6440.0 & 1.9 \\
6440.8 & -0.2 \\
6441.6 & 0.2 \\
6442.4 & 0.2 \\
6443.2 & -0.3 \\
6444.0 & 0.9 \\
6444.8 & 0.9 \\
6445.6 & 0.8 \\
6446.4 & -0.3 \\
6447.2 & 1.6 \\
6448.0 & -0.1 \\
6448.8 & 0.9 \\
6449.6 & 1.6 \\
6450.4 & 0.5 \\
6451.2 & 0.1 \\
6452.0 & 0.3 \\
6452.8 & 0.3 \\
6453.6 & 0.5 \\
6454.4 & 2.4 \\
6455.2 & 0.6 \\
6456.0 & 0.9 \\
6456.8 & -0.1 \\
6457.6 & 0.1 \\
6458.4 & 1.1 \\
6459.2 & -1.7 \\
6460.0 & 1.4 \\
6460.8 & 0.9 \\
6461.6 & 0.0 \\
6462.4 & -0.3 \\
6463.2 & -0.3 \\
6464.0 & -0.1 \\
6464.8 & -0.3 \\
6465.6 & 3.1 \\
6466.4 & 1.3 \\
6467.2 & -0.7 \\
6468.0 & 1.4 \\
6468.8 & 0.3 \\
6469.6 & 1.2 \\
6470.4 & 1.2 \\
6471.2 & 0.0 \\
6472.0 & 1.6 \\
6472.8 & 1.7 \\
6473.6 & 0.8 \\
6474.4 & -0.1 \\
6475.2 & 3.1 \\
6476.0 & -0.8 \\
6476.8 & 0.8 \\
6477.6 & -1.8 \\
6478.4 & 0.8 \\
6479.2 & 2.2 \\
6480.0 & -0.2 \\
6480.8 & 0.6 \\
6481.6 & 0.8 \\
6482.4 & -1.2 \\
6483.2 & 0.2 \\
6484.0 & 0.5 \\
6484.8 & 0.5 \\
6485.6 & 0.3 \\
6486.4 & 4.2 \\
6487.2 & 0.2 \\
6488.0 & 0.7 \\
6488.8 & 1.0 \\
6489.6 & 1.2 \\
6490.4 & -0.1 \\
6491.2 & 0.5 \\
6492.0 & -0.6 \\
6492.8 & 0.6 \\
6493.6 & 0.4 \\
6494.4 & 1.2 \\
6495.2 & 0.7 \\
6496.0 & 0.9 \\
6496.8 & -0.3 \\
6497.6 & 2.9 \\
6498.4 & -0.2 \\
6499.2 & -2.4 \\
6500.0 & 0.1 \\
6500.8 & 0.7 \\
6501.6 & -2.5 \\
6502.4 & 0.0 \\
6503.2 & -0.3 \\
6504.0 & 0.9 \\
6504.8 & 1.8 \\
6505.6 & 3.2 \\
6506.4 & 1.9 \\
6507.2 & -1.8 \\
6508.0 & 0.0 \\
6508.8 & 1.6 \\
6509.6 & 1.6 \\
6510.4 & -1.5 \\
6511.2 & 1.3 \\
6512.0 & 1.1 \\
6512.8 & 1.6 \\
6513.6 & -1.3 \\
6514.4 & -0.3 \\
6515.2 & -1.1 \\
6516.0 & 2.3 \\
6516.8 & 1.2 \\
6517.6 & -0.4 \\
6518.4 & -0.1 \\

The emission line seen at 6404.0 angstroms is [O II]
